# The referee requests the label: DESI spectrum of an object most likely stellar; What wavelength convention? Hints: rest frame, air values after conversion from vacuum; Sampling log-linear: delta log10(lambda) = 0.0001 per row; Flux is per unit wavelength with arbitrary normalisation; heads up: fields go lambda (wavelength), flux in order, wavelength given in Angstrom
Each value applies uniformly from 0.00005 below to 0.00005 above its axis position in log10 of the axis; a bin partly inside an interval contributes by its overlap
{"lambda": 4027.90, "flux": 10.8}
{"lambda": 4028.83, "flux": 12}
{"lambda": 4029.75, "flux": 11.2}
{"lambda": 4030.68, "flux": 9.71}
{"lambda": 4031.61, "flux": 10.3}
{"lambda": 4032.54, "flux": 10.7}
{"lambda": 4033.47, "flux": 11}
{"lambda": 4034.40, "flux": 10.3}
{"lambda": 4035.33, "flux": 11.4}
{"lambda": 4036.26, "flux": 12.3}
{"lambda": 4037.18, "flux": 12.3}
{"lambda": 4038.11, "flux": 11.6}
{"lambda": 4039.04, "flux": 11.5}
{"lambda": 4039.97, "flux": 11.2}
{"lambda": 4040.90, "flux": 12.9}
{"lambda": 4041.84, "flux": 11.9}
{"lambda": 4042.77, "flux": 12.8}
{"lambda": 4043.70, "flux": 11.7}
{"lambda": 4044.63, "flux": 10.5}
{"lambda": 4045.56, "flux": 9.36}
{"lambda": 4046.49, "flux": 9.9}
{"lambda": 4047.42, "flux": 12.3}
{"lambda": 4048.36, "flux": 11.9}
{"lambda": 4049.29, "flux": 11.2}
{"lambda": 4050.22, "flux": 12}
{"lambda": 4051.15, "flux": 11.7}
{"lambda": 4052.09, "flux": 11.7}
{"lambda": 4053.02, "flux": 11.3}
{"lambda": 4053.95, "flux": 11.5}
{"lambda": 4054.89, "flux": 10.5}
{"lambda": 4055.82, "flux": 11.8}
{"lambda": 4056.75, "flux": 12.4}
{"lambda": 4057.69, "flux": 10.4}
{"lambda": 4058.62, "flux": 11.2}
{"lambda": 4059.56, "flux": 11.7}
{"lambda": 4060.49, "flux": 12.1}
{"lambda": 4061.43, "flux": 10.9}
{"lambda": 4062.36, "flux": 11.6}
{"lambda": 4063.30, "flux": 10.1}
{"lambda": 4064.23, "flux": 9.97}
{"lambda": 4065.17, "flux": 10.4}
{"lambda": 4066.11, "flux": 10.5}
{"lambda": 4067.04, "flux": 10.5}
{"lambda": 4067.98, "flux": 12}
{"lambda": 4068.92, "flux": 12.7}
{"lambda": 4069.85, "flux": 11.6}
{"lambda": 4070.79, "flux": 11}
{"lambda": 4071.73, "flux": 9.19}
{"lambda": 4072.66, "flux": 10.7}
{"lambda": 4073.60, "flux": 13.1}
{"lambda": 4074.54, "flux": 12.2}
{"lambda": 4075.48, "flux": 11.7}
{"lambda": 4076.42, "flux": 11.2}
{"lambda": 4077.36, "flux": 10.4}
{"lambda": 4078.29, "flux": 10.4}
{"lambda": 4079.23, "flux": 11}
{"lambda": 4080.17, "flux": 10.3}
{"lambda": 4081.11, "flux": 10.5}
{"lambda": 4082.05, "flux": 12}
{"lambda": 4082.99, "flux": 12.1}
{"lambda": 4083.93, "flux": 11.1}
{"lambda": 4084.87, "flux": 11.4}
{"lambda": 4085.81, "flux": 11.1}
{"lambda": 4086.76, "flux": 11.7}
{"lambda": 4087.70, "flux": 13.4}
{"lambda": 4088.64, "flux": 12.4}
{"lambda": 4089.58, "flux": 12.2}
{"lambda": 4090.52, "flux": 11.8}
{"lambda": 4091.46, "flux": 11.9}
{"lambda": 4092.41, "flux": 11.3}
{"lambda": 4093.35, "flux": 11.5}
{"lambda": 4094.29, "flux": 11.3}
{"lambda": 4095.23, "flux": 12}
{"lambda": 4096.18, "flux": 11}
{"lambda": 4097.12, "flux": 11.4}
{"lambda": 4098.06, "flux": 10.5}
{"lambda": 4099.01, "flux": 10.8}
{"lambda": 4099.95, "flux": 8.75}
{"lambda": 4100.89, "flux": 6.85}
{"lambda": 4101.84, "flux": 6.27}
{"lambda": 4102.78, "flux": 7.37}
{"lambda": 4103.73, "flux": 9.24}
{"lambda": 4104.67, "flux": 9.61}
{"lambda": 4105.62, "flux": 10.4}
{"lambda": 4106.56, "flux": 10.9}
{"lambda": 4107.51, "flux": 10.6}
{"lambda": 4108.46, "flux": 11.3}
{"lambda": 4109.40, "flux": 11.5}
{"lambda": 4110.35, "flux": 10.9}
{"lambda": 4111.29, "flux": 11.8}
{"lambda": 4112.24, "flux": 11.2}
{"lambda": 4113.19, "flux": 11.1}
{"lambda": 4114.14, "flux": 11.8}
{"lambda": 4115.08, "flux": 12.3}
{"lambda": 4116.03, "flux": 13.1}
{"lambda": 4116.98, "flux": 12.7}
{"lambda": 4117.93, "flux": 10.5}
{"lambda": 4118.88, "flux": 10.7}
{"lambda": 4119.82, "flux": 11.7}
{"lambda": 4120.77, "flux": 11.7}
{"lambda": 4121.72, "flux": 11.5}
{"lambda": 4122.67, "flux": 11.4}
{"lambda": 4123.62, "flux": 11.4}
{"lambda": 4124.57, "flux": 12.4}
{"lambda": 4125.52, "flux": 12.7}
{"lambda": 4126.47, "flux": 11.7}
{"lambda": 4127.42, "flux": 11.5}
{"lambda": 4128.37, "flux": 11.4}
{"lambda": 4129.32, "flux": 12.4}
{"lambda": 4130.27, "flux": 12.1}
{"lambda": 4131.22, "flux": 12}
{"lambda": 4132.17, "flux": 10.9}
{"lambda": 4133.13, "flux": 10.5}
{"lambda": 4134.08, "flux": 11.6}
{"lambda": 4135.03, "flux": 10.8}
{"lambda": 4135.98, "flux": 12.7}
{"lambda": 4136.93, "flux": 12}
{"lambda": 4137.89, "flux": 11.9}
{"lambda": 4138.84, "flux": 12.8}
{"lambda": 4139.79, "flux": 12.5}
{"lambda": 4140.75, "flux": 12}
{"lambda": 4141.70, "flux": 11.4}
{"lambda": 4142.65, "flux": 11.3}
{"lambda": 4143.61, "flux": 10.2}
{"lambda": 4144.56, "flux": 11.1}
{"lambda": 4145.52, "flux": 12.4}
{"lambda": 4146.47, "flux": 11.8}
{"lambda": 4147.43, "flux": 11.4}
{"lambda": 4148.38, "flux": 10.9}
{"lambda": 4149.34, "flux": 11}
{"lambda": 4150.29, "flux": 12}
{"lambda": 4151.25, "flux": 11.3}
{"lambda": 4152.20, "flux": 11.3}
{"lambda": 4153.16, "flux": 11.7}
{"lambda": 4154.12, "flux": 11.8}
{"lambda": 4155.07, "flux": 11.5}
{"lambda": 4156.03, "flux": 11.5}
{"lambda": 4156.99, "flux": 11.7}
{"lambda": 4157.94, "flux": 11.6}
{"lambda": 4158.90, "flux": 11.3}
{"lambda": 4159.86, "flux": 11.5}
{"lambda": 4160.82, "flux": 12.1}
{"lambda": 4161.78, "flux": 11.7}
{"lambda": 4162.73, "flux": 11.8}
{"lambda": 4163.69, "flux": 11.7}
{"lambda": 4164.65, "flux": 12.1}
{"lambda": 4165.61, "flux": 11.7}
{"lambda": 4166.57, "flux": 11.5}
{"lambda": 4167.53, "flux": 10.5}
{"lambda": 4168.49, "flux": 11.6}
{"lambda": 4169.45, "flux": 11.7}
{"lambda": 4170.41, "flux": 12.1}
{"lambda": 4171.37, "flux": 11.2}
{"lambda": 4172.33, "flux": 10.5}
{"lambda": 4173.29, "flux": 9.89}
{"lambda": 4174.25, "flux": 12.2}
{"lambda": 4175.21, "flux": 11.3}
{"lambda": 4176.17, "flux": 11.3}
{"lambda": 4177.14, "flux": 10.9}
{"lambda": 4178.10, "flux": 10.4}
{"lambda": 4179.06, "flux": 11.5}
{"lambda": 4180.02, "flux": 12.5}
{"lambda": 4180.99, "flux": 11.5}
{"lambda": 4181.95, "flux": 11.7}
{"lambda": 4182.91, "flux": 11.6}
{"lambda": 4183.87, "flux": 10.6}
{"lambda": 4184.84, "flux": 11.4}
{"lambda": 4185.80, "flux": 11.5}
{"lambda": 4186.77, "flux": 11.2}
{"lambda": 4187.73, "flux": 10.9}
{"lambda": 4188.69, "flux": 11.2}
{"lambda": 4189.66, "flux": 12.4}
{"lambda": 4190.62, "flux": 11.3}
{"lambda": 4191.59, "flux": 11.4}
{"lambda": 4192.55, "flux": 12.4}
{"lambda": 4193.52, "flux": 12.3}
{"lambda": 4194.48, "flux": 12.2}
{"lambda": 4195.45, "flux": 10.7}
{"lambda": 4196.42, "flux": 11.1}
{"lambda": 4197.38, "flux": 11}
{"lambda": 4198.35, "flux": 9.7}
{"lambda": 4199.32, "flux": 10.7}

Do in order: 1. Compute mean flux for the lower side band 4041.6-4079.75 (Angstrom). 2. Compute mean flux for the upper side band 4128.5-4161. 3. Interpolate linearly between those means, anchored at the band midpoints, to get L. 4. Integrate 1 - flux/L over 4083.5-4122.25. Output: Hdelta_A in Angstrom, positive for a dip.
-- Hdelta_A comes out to 1.48 Angstrom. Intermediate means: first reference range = 11.2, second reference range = 11.6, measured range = 11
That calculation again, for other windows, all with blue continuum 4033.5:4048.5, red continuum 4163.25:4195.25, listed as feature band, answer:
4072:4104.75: 1.7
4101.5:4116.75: 1.1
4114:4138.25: -0.6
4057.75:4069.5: 0.4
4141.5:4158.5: 0.0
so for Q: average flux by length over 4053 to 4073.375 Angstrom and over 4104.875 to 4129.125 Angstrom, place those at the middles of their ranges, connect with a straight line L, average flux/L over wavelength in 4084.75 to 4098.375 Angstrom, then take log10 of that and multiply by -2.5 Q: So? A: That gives -0.03 mag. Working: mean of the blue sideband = 11.1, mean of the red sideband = 11.5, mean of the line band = 11.7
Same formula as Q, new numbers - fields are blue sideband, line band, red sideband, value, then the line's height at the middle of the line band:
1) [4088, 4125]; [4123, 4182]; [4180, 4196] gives -0.027 mag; 11.3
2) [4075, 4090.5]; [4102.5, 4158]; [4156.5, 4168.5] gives 0.009 mag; 11.5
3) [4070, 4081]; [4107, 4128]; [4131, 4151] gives -0.022 mag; 11.4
